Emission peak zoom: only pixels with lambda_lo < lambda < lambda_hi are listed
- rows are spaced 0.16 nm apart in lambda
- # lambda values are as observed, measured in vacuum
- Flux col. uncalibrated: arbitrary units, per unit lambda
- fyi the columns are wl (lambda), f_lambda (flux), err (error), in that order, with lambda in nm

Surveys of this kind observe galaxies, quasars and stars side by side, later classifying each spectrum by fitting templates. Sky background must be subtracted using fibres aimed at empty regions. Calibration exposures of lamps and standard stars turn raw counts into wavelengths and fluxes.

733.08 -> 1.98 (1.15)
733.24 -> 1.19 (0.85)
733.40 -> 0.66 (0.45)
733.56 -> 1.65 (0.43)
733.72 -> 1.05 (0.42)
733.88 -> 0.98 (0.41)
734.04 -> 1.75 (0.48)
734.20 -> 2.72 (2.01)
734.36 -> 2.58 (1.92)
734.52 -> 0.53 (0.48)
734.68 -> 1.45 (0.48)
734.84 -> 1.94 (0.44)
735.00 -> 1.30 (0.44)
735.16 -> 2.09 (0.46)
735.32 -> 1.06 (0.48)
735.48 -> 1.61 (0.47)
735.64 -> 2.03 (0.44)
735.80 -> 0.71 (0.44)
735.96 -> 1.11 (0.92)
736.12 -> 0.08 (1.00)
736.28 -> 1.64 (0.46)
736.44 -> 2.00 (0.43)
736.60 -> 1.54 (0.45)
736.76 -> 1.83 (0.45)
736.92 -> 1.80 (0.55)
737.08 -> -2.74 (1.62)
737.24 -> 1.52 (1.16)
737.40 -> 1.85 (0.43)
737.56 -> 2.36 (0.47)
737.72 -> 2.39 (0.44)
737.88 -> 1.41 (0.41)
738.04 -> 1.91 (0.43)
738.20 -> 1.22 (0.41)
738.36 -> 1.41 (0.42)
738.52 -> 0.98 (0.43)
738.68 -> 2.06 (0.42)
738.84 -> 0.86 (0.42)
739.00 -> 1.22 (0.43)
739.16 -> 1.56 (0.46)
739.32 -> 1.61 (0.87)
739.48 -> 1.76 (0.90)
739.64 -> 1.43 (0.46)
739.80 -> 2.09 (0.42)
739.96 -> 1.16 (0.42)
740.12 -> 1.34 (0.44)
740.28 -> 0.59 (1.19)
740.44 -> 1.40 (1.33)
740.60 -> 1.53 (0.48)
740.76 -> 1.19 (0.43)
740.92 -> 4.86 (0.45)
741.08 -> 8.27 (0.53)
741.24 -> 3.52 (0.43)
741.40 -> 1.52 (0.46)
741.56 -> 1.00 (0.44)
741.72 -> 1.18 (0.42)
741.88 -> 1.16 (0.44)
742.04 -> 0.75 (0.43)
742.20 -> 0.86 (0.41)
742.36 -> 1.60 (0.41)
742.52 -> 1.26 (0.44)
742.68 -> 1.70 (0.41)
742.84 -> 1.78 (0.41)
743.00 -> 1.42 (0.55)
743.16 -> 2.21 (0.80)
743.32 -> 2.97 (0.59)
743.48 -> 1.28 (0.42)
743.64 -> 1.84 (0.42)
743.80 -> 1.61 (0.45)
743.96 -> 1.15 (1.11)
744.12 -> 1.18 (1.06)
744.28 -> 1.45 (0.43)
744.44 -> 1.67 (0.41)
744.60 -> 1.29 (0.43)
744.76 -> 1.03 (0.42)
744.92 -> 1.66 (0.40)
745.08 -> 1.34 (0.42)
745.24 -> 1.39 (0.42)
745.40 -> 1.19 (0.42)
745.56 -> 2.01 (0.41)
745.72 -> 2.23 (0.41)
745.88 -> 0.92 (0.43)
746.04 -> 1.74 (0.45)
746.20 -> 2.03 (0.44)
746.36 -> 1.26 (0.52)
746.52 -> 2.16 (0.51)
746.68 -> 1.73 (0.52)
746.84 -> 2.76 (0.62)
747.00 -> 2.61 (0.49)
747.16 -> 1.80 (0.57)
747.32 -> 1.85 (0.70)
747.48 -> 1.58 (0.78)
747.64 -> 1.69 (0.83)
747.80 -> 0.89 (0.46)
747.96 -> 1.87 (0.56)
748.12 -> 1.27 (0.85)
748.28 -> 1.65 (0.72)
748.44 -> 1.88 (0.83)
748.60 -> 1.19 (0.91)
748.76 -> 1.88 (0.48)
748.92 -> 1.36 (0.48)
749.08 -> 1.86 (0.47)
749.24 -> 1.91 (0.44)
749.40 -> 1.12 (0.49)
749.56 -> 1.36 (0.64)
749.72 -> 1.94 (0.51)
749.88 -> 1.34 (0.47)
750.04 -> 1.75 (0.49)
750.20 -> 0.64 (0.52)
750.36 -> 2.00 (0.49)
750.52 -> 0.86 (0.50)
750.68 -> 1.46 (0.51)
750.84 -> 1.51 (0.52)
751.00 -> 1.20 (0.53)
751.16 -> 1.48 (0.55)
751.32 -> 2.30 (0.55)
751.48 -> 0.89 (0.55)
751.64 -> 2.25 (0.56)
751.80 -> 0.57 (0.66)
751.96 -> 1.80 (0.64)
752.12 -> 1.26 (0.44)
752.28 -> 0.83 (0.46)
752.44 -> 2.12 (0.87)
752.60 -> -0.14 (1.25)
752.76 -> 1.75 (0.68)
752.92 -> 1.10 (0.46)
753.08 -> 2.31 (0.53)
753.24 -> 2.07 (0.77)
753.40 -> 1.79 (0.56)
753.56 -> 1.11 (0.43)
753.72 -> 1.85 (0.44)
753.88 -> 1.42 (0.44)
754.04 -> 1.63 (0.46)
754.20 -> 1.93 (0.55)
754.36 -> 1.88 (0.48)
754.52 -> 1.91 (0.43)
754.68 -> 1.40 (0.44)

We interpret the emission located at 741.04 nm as H-alpha 6563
